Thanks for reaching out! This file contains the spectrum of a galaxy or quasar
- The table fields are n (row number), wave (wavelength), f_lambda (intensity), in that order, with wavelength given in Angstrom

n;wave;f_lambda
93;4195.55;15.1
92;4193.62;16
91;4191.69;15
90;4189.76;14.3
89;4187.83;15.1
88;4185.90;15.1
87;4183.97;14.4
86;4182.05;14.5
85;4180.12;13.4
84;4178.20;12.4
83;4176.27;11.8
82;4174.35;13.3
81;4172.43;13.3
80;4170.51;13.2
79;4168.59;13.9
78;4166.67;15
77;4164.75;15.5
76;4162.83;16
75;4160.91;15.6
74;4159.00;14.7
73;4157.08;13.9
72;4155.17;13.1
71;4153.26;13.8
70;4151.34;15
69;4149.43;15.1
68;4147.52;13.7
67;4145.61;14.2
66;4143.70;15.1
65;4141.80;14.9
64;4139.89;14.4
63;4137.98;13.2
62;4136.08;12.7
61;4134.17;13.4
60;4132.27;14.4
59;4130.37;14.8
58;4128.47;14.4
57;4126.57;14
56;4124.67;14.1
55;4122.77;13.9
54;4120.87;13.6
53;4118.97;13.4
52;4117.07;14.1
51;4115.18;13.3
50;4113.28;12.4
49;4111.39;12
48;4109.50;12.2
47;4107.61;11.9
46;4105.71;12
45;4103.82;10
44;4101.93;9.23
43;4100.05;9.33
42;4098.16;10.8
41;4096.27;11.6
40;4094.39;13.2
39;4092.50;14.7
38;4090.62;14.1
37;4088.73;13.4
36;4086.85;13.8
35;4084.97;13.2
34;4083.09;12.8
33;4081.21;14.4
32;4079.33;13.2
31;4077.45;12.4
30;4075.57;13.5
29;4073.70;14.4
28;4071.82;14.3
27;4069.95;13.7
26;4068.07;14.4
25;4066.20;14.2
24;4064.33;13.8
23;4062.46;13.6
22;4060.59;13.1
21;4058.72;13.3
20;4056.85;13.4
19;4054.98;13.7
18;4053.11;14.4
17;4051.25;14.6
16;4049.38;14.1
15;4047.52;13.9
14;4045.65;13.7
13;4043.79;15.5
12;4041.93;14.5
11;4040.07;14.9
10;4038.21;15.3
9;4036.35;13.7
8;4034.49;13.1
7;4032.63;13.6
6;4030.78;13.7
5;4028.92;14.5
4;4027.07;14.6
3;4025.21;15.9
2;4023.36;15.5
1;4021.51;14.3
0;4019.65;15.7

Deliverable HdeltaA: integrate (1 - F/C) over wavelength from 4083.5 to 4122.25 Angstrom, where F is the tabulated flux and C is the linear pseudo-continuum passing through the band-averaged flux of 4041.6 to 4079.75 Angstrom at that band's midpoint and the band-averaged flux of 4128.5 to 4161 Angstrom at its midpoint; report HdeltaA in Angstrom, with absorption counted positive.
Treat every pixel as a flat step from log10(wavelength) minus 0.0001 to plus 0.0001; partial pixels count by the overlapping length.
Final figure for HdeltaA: 4.5 Angstrom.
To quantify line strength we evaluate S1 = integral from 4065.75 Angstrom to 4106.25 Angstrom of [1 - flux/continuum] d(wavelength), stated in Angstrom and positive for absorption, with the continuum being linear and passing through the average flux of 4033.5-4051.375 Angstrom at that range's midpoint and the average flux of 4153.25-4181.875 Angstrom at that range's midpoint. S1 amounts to 3.9 Angstrom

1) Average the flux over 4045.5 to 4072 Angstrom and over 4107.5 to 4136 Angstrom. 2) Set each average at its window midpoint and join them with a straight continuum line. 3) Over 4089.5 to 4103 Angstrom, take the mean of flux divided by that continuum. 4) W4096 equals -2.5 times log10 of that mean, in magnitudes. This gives 0.15 mag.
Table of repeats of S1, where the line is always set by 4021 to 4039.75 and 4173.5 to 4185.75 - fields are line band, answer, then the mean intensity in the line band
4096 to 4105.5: 2.54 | 10.2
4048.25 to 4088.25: 1.29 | 13.7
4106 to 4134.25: 0.80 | 13.4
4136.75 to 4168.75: -2.20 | 14.5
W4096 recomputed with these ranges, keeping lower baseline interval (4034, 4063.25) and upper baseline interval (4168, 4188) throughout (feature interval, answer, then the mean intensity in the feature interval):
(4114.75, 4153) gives -0.03 mag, 14.1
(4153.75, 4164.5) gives -0.08 mag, 14.7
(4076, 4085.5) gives 0.06 mag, 13.2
